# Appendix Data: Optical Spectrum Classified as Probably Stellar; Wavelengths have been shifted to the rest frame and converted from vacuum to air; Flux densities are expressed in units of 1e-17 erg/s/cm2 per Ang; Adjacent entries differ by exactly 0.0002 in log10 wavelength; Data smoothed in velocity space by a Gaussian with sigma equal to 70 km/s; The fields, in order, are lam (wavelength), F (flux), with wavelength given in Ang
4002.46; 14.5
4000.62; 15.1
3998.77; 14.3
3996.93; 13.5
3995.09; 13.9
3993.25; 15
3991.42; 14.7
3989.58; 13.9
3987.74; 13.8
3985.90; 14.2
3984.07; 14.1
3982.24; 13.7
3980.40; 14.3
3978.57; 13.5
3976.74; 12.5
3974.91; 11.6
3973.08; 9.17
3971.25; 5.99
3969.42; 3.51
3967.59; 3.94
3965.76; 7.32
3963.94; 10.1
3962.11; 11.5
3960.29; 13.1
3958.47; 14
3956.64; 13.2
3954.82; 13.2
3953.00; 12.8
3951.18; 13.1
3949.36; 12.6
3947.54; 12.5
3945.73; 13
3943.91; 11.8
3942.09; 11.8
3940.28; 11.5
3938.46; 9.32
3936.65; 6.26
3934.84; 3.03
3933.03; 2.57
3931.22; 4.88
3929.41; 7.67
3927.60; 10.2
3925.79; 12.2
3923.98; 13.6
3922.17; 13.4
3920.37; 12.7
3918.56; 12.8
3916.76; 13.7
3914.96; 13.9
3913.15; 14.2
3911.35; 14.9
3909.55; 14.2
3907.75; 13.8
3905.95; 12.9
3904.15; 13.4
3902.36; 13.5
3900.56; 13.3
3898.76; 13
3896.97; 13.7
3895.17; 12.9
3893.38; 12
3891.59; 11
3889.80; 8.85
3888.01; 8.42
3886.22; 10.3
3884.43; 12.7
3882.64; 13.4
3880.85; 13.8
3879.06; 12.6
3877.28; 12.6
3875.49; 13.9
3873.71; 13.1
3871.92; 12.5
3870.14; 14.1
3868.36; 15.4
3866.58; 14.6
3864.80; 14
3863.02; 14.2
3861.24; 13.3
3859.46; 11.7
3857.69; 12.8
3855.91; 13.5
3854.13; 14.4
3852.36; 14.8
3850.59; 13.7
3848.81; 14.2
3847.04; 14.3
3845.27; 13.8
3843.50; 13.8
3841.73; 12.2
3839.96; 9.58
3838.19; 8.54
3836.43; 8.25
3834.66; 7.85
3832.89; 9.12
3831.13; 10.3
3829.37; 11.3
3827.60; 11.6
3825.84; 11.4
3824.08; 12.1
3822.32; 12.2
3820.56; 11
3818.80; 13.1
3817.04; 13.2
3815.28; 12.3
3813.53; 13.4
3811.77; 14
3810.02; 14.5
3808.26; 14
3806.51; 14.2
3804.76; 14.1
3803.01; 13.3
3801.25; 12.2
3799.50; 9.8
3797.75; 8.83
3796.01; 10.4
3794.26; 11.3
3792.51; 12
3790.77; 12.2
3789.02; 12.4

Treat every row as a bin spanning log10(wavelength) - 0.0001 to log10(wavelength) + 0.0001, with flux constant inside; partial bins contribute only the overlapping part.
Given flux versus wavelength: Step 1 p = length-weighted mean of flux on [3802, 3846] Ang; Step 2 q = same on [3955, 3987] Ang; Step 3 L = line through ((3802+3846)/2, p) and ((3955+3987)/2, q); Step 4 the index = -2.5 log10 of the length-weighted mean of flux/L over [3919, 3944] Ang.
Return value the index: 0.20 mag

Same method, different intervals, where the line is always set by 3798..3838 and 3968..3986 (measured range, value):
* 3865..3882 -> -0.18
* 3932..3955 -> 0.10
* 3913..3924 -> -0.19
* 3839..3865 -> -0.15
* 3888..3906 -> -0.08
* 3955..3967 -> -0.04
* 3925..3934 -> 0.45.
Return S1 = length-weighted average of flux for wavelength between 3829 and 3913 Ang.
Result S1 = 12.6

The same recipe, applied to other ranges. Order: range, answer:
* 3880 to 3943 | 11.4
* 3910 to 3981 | 10.8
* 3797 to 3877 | 12.6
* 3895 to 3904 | 13.3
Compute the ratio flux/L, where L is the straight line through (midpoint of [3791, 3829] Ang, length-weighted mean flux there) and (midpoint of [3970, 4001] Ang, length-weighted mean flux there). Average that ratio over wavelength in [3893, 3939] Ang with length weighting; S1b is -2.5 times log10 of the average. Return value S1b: 0.112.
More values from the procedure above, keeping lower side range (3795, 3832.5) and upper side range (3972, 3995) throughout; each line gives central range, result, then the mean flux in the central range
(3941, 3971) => 0.196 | 11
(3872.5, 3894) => 0.069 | 11.9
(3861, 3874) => -0.114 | 14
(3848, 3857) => -0.132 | 14.1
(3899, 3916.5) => -0.075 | 13.8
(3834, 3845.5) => 0.185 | 10.4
